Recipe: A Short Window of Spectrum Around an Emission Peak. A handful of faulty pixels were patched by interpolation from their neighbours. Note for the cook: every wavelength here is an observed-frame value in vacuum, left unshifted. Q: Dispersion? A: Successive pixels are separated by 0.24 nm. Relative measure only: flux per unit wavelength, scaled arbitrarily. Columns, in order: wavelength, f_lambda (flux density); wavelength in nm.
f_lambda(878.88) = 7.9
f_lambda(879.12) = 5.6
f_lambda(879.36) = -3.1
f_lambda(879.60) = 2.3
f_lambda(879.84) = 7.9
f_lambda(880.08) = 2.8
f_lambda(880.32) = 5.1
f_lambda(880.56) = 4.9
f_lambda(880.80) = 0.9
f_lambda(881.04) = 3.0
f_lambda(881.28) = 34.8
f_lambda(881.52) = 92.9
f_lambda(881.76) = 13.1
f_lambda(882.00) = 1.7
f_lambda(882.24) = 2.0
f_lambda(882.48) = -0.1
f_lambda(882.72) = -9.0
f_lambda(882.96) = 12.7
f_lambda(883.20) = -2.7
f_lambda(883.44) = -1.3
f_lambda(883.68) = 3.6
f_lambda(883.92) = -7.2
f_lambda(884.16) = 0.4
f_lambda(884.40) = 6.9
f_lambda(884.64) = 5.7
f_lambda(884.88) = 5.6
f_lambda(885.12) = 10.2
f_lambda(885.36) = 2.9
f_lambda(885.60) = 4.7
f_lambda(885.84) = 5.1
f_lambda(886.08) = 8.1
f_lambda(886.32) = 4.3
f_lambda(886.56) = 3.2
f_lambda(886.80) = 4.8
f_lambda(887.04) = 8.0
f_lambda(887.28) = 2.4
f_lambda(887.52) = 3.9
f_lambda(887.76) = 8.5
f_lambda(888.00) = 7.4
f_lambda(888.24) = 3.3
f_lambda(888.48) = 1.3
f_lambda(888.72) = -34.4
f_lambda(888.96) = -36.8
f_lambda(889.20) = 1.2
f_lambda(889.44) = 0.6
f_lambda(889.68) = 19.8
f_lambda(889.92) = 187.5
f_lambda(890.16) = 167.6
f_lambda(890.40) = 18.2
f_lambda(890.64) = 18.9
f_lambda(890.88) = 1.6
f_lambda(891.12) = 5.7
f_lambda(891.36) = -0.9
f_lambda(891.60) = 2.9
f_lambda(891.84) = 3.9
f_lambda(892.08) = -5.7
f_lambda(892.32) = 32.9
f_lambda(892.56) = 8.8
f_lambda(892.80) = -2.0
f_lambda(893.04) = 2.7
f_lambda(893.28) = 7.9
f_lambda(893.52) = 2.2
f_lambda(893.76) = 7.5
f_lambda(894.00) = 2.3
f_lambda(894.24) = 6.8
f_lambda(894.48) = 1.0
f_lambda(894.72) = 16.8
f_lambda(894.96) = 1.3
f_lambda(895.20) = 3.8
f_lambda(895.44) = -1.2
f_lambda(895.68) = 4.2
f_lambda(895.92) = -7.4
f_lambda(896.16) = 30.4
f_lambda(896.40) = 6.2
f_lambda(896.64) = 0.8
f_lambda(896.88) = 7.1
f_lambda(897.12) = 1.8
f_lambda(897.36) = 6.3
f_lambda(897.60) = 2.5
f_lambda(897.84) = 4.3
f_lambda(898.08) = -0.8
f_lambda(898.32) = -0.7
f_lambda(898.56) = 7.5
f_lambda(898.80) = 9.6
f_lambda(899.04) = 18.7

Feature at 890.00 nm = [O III]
